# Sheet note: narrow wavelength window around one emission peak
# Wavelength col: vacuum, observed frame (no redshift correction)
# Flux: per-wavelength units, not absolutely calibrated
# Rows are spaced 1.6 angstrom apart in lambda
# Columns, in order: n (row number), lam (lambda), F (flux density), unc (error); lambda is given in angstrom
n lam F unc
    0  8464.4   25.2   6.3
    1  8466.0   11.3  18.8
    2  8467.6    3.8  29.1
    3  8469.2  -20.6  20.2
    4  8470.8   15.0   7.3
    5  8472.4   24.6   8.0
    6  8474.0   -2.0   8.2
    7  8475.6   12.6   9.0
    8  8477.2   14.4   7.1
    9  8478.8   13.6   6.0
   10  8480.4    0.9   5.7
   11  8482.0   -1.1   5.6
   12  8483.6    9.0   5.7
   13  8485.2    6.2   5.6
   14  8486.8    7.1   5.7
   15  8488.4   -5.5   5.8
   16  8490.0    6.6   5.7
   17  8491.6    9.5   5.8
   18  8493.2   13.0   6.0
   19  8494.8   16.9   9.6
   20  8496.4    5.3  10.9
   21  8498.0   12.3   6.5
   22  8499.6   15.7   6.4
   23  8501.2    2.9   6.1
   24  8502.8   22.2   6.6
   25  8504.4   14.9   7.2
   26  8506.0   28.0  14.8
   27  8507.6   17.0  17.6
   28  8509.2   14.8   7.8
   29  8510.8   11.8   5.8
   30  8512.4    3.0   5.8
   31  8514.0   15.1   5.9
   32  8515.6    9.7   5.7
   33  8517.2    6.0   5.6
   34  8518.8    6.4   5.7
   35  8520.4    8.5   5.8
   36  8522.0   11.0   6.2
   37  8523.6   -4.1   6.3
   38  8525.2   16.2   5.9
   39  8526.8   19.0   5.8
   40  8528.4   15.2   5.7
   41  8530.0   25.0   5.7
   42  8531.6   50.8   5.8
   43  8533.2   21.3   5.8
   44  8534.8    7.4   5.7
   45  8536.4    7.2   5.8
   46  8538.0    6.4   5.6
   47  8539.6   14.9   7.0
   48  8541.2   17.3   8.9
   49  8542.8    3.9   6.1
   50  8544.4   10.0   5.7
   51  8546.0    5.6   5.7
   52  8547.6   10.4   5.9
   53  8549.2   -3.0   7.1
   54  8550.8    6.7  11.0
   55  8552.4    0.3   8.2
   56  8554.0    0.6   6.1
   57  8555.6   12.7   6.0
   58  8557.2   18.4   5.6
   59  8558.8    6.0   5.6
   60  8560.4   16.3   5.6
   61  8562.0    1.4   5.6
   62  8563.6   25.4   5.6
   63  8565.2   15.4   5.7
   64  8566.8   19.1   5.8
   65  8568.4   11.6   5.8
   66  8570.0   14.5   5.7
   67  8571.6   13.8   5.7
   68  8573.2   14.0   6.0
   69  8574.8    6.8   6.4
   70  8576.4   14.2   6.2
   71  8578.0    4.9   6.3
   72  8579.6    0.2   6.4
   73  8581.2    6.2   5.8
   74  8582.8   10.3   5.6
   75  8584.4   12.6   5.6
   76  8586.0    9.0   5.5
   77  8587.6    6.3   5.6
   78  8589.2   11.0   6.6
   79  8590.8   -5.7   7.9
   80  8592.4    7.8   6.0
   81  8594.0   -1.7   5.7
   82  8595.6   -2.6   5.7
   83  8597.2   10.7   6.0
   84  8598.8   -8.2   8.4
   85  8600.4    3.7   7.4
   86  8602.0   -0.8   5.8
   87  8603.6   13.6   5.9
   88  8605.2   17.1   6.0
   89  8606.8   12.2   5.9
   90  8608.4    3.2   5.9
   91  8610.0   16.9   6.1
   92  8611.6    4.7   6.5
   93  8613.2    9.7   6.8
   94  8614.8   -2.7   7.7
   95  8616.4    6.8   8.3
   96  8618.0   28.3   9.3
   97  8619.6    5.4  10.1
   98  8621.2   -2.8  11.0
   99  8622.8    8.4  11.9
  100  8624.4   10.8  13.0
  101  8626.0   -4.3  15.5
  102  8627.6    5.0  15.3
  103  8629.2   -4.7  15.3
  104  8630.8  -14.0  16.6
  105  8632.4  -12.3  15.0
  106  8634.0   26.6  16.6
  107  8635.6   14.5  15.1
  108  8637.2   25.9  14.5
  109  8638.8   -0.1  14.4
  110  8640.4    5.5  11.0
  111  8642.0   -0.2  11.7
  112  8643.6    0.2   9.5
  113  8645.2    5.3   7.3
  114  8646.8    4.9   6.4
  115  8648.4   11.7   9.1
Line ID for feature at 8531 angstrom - H-gamma 4340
